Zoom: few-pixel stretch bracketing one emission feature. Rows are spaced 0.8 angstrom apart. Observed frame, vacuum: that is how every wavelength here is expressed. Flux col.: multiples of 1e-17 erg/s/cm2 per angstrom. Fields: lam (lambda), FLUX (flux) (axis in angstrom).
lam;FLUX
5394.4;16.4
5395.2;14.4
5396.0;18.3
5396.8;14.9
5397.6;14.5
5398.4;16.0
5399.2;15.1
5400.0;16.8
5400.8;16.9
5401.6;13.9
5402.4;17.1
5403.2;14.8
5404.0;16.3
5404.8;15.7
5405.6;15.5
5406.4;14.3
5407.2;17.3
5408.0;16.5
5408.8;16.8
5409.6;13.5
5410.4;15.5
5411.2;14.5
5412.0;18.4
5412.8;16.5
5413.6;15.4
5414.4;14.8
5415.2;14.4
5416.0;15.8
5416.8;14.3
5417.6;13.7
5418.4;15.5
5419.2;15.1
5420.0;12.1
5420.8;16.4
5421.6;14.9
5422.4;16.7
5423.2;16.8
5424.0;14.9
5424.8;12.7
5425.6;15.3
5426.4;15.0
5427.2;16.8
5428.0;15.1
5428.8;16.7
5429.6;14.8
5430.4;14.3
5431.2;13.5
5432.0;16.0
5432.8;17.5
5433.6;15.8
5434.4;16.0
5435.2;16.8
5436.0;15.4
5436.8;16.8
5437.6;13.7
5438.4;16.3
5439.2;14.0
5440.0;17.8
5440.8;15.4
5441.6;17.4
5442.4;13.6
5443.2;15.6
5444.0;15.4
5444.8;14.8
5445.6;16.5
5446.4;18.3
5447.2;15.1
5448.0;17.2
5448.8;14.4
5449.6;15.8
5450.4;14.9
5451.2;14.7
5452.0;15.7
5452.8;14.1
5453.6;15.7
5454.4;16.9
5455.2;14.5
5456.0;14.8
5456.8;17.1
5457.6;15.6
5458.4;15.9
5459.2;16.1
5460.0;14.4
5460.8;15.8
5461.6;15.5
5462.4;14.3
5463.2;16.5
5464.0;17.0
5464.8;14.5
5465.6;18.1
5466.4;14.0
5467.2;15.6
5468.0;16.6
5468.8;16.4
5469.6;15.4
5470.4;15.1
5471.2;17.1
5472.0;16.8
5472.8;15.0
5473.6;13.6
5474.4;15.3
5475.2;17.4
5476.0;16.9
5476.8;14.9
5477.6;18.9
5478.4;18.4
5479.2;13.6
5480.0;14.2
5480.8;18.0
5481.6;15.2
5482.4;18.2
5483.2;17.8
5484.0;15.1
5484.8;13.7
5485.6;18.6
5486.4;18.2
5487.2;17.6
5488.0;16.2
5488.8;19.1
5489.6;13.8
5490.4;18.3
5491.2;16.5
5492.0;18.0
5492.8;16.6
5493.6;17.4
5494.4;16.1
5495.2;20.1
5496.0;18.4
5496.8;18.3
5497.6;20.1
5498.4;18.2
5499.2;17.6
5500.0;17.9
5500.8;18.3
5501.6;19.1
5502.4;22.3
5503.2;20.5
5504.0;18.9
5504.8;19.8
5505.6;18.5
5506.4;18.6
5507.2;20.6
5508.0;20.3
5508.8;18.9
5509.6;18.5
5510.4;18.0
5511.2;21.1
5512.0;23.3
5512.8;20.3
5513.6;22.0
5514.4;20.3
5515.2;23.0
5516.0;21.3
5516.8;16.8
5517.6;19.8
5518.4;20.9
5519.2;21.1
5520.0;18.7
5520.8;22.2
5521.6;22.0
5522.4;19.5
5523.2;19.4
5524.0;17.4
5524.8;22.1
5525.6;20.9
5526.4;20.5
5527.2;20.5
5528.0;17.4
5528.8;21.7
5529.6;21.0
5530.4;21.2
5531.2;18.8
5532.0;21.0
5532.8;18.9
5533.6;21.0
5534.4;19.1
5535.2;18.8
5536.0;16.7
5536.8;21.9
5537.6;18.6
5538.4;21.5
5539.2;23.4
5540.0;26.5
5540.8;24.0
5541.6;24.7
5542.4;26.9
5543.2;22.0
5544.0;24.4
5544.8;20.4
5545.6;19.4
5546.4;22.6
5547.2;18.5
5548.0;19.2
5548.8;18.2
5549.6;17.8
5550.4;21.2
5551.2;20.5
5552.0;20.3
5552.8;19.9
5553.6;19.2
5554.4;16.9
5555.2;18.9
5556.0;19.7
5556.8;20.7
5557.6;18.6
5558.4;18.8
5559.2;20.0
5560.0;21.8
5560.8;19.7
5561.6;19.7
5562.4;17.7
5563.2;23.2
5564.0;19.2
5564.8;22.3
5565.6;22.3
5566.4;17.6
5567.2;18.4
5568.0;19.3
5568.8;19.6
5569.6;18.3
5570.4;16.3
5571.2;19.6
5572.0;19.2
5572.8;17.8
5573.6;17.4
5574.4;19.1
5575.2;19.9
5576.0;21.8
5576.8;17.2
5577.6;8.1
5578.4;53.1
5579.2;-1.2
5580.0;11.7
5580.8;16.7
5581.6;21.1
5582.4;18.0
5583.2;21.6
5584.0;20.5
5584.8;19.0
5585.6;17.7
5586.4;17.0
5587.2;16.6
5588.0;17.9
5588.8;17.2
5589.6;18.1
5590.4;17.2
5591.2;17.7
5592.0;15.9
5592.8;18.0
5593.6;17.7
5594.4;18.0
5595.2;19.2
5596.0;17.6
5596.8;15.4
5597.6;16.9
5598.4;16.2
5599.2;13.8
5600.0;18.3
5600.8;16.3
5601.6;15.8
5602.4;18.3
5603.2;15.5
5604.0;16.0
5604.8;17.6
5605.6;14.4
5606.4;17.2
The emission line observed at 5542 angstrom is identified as H-beta 4861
